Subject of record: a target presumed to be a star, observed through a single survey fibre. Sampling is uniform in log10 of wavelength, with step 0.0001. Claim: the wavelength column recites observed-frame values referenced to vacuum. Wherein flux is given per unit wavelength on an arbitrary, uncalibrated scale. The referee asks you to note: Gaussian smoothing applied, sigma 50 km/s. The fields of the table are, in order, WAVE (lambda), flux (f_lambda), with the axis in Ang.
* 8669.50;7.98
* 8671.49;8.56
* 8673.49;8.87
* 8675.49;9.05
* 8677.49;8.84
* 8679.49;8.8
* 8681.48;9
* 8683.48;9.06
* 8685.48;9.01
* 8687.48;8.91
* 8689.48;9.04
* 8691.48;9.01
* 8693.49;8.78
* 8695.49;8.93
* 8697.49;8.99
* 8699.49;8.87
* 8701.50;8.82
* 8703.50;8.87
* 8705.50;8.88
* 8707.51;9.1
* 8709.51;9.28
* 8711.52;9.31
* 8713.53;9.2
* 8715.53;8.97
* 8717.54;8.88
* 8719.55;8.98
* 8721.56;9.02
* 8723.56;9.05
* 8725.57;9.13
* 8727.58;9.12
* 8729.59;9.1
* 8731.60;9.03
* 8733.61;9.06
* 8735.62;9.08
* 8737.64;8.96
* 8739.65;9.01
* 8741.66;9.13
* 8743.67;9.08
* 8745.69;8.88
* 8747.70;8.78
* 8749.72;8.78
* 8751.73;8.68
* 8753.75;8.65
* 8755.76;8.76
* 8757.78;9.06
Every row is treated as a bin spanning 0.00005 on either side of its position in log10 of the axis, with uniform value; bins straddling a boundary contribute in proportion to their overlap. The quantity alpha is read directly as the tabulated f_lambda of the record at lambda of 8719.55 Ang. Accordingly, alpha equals 8.98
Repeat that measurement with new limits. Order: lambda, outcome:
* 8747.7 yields 8.78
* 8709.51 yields 9.28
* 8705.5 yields 8.88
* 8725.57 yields 9.13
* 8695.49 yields 8.93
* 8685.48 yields 9.01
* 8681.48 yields 9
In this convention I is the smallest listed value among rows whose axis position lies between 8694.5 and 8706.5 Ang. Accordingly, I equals 8.82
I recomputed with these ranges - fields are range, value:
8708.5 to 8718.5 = 8.88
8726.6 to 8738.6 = 8.96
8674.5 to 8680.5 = 8.8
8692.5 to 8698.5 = 8.78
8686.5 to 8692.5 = 8.91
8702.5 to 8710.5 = 8.87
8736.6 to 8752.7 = 8.68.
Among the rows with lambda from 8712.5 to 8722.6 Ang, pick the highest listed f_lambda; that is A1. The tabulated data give 9.2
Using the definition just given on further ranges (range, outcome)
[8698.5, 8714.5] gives 9.31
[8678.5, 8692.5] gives 9.06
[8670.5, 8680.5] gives 9.05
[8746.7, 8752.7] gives 8.78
